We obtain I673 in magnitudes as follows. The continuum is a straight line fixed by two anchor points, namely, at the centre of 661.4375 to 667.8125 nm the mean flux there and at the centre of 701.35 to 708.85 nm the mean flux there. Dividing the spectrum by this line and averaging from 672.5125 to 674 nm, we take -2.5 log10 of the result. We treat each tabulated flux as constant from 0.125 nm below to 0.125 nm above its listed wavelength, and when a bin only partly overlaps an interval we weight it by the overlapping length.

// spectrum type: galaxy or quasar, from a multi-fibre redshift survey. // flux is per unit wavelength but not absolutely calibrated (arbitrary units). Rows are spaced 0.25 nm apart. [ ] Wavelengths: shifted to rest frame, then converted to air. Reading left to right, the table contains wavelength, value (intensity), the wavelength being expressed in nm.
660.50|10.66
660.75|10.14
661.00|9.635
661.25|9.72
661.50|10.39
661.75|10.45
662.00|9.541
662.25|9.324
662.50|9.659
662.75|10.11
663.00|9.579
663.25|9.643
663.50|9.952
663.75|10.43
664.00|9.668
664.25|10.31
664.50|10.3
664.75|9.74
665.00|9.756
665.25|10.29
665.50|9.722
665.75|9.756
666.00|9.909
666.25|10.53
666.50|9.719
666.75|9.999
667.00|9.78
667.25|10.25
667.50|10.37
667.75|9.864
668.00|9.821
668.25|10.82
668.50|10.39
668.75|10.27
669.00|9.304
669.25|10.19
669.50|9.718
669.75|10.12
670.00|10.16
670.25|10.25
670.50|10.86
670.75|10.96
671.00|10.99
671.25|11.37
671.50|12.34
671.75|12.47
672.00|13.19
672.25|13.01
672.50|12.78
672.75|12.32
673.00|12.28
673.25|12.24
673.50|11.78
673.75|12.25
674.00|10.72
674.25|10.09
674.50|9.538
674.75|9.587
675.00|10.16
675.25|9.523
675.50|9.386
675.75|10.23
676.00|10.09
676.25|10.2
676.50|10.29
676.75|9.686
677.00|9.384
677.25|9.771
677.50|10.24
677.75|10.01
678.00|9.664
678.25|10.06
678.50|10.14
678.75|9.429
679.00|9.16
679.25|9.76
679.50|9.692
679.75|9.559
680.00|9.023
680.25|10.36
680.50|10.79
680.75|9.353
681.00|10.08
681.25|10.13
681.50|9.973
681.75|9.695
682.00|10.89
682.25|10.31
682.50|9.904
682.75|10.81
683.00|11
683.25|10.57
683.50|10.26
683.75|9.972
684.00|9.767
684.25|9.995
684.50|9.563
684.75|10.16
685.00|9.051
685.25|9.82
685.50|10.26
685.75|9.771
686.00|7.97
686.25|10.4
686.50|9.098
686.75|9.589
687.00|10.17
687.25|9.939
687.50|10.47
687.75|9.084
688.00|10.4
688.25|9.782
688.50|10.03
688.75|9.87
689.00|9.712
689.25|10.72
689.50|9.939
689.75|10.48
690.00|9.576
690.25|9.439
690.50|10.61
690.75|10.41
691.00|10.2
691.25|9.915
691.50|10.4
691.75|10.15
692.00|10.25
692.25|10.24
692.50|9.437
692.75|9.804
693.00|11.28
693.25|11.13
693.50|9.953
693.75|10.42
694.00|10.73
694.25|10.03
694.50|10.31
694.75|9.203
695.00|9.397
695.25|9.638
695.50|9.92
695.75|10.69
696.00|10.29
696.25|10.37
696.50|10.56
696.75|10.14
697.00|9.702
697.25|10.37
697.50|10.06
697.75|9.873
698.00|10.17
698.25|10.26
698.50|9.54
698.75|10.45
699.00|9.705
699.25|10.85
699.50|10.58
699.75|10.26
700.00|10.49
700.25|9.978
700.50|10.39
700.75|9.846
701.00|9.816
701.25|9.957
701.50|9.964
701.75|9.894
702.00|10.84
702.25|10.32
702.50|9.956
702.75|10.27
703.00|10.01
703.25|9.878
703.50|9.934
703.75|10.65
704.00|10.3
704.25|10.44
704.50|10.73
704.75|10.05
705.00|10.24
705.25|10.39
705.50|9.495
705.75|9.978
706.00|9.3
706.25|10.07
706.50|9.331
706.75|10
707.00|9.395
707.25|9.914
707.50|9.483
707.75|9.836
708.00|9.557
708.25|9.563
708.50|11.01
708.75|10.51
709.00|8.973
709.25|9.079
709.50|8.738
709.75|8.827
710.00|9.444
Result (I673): -0.21 mag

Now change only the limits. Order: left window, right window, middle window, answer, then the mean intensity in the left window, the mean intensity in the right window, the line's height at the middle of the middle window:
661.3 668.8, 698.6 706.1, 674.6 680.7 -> 0.02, 10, 10.2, 10.1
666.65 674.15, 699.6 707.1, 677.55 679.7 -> 0.11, 11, 10.1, 10.8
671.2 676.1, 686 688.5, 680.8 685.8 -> 0.01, 11.3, 9.79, 10.2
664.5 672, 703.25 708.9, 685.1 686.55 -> 0.07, 10.4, 10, 10.2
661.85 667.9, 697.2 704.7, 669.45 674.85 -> -0.14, 9.93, 10.2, 9.98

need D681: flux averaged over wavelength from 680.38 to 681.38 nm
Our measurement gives 10.1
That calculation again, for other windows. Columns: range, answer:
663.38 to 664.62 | 10.1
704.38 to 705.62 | 10.2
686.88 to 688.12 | 10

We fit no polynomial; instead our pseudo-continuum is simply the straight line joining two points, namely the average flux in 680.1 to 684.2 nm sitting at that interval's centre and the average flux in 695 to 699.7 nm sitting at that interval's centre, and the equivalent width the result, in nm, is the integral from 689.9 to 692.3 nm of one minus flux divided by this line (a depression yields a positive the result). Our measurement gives 0.015 nm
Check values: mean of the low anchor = 10.2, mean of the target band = 10.1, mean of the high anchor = 10.2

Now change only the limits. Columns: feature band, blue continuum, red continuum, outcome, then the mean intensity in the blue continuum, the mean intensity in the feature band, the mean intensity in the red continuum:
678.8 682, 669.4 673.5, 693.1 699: 0.35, 11.6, 9.83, 10.1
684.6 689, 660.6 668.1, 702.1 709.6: 0.08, 9.95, 9.75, 9.92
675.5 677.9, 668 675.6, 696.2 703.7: 0.19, 11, 9.95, 10.2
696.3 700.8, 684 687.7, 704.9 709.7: -0.22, 9.72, 10.2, 9.71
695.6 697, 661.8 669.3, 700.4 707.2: -0.04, 9.97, 10.3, 10.1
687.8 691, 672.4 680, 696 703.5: 0.05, 10.3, 10.1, 10.2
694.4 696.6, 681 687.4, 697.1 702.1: 0.02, 9.97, 10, 10.2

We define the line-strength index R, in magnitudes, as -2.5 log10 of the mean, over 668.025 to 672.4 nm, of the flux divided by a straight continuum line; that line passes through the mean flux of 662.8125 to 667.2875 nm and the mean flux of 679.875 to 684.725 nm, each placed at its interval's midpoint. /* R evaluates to -0.10 mag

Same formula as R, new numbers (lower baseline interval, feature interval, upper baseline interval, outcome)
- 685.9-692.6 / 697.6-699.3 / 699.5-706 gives 0.000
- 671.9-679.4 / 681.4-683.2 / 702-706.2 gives 0.008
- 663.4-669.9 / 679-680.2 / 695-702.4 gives 0.062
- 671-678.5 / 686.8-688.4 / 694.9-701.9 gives 0.052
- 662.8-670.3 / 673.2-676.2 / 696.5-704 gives -0.039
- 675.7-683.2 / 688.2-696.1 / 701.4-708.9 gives -0.012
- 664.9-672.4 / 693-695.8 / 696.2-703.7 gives 0.006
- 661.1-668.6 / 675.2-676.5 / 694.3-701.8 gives 0.008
